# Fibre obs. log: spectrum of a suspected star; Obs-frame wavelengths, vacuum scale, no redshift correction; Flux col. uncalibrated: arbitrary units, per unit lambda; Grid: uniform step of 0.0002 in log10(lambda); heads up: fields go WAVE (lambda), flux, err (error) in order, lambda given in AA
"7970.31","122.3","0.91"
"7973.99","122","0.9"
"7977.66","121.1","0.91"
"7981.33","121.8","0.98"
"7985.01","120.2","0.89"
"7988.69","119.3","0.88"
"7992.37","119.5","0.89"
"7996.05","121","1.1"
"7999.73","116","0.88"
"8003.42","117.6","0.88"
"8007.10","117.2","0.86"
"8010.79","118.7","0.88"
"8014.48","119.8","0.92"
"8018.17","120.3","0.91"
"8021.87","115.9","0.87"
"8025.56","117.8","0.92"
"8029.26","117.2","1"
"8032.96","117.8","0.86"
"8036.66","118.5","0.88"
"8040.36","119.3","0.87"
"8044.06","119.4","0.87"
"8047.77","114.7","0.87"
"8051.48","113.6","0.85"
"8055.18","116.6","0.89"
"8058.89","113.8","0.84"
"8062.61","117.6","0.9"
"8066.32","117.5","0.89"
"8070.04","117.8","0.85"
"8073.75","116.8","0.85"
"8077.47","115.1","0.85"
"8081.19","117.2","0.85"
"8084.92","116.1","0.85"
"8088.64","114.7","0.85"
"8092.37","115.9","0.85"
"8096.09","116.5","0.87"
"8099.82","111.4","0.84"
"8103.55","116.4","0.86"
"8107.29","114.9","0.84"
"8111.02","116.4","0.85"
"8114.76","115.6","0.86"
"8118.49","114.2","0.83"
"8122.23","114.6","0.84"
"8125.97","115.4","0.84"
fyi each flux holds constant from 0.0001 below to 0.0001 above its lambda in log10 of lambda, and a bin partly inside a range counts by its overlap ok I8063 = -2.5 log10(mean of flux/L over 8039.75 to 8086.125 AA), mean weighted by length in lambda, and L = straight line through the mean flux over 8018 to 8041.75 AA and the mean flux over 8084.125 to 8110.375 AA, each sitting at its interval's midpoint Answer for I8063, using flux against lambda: 0.00 mag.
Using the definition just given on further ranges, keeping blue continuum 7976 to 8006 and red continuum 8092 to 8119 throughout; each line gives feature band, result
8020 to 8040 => 0.004 mag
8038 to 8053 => 0.006 mag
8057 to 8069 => 0.004 mag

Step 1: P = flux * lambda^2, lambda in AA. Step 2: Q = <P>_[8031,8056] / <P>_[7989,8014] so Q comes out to 1.00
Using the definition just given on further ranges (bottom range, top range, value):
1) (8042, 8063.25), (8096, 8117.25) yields 1.01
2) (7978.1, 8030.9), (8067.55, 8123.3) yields 1.00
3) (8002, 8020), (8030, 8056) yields 0.99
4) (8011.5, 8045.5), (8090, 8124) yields 0.99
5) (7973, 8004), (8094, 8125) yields 0.99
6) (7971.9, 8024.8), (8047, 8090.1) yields 0.99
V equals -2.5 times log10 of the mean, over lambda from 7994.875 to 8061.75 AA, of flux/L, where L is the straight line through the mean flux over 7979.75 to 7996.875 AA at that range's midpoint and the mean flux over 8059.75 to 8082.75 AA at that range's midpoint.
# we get 0.011 mag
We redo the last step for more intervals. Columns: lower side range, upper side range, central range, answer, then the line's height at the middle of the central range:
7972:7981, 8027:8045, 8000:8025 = 0.01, 120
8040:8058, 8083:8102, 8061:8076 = -0.02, 116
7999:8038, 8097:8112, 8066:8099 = -0.01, 116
